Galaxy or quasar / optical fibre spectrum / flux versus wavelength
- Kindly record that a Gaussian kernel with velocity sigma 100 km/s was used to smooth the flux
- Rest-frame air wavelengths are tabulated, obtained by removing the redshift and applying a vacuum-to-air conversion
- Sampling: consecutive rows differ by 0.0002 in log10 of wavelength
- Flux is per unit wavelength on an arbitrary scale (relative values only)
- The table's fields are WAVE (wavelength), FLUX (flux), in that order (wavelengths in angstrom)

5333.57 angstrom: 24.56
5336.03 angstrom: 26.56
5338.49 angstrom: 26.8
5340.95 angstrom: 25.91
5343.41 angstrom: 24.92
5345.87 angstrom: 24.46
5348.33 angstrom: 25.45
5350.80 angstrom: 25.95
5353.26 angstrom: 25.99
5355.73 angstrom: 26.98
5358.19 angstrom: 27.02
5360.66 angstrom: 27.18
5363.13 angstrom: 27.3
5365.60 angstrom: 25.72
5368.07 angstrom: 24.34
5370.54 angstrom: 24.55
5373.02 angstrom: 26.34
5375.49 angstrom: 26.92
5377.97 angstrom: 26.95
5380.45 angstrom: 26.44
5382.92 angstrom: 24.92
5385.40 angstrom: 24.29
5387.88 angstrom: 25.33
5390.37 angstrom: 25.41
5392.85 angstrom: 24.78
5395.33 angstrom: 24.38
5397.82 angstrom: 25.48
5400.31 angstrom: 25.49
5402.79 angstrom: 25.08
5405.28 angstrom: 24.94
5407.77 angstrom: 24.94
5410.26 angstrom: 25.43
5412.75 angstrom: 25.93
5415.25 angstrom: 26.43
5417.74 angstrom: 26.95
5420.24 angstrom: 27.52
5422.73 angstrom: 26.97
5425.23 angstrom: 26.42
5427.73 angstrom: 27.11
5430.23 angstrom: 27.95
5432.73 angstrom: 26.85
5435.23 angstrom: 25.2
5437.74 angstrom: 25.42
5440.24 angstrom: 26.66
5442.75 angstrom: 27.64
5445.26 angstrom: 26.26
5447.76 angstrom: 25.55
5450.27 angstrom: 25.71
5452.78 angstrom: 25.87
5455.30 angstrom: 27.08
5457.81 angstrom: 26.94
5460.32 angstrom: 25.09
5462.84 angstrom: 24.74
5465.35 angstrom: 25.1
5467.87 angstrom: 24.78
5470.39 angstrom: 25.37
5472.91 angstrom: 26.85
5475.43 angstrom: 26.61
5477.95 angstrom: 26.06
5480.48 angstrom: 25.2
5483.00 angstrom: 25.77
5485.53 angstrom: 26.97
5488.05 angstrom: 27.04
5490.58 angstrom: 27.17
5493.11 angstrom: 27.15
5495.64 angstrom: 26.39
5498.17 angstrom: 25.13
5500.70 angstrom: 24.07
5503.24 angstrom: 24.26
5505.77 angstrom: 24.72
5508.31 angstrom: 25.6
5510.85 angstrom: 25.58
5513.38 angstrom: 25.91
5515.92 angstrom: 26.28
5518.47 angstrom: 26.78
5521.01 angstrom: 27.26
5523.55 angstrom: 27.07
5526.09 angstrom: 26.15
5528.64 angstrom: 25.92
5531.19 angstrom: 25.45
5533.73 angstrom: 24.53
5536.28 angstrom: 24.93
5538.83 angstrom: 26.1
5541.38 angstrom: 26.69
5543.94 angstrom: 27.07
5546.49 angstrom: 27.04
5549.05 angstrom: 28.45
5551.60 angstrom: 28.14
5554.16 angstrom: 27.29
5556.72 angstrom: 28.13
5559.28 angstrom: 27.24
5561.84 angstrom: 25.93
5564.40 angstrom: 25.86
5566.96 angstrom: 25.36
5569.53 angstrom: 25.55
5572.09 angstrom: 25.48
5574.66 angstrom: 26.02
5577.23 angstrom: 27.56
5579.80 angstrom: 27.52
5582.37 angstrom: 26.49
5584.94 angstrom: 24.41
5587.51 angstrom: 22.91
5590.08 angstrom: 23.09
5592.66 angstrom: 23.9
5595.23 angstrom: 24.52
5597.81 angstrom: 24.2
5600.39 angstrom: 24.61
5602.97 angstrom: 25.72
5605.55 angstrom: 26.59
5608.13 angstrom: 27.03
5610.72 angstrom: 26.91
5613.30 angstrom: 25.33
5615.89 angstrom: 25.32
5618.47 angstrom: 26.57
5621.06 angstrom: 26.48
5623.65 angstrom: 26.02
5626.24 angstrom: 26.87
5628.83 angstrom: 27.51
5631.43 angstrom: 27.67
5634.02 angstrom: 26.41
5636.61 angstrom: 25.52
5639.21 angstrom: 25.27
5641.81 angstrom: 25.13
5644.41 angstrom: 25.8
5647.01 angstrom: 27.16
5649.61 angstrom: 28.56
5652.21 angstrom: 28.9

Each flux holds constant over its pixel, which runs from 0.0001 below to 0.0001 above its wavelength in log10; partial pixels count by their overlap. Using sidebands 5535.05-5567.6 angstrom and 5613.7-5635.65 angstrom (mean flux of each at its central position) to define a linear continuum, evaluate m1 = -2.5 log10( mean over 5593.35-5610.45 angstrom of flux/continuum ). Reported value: 0.05 mag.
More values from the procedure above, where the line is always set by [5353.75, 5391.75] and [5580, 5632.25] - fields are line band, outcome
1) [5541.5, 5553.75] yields -0.07 mag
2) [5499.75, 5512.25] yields 0.04 mag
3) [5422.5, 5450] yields -0.03 mag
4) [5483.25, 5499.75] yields -0.03 mag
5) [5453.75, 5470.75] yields 0.01 mag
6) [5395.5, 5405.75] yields 0.03 mag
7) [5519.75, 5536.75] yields -0.01 mag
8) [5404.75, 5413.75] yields 0.02 mag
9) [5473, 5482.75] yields -0.01 mag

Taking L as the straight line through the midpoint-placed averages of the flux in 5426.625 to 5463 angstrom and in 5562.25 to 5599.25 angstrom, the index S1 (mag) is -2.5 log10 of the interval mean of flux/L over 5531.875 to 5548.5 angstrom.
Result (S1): -0.025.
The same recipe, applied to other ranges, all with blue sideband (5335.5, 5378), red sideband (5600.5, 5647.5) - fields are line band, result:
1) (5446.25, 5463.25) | 0.01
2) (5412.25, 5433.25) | -0.03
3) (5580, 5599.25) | 0.08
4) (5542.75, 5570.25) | -0.03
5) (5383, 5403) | 0.04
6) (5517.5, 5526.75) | -0.03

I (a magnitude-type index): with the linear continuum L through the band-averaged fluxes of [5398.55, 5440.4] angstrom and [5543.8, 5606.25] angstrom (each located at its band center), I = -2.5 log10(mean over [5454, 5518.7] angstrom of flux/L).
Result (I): 0.01 mag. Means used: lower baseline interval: 26.2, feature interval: 25.9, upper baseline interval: 25.9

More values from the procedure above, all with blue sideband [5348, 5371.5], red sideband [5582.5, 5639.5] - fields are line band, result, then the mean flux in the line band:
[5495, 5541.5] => 0.00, 25.7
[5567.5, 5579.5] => -0.02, 26.2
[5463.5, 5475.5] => 0.01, 25.6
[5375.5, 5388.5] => 0.01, 25.7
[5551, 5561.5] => -0.07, 27.5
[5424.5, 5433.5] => -0.05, 27.1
